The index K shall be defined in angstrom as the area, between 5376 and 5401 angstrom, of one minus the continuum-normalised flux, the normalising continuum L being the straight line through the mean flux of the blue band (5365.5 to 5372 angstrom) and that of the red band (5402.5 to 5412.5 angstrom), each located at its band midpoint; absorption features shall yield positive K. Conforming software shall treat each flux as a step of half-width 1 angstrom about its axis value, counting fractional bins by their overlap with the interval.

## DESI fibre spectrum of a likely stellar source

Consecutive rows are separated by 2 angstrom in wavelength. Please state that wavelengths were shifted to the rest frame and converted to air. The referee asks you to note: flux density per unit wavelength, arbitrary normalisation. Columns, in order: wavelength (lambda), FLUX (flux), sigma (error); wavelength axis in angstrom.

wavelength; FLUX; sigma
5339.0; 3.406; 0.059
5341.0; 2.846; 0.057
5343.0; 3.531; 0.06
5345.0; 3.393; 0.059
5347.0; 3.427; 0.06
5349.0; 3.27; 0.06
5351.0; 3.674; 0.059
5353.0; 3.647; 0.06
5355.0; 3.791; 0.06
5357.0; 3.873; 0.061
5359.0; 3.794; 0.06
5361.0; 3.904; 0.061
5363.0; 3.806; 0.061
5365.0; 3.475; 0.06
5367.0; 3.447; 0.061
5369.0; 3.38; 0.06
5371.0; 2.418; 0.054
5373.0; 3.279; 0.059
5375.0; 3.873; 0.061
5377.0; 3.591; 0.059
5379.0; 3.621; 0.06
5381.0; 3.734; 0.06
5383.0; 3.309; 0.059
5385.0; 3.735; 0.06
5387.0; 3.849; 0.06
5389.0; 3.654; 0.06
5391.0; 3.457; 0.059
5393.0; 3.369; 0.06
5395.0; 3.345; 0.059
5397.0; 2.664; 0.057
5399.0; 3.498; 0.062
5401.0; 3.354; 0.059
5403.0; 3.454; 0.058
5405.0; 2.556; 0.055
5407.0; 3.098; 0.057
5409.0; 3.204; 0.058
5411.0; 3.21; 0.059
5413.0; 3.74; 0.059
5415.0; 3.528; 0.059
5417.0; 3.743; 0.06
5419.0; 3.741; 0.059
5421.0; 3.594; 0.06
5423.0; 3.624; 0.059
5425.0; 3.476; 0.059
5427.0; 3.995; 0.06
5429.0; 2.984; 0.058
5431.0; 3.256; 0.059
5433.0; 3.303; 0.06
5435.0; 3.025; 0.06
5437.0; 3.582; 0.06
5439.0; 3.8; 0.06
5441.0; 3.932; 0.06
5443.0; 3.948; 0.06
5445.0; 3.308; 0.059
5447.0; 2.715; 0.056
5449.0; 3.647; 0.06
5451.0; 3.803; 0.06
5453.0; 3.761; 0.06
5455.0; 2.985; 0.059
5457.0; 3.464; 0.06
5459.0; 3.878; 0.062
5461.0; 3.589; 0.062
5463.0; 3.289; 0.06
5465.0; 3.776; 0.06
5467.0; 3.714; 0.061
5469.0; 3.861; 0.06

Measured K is -2.9 angstrom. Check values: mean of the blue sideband 3.11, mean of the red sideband 3.12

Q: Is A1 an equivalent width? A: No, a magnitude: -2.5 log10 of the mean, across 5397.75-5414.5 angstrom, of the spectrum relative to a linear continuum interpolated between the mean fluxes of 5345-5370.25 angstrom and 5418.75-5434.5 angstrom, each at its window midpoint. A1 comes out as 0.08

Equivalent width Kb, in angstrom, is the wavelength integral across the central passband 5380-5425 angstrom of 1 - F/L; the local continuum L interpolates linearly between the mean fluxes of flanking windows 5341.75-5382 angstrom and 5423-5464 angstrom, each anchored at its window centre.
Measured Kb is 1.1 angstrom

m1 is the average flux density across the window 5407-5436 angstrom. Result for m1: 3.45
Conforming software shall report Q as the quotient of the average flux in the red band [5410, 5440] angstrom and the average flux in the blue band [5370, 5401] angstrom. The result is 1.02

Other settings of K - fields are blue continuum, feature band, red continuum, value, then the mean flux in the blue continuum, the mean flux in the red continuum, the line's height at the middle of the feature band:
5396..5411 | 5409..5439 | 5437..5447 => -0.9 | 3.12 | 3.63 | 3.39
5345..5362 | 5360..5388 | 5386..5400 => 0.0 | 3.66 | 3.41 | 3.53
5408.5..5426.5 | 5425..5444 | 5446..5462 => -0.1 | 3.56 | 3.48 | 3.52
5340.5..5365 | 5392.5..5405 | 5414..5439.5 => 1.1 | 3.59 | 3.51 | 3.54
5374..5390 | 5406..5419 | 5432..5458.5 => 0.5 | 3.67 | 3.49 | 3.58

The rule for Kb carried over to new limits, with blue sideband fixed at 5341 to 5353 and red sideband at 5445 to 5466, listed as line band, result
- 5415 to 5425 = -0.51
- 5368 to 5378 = 0.38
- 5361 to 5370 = -0.36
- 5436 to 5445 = -0.74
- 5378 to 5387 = -0.48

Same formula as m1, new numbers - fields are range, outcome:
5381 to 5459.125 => 3.45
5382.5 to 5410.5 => 3.32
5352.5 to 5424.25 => 3.48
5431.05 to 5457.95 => 3.47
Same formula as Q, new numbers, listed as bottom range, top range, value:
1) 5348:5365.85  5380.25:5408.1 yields 0.91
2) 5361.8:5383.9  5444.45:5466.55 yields 1.01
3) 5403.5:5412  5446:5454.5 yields 1.13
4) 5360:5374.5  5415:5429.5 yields 1.06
